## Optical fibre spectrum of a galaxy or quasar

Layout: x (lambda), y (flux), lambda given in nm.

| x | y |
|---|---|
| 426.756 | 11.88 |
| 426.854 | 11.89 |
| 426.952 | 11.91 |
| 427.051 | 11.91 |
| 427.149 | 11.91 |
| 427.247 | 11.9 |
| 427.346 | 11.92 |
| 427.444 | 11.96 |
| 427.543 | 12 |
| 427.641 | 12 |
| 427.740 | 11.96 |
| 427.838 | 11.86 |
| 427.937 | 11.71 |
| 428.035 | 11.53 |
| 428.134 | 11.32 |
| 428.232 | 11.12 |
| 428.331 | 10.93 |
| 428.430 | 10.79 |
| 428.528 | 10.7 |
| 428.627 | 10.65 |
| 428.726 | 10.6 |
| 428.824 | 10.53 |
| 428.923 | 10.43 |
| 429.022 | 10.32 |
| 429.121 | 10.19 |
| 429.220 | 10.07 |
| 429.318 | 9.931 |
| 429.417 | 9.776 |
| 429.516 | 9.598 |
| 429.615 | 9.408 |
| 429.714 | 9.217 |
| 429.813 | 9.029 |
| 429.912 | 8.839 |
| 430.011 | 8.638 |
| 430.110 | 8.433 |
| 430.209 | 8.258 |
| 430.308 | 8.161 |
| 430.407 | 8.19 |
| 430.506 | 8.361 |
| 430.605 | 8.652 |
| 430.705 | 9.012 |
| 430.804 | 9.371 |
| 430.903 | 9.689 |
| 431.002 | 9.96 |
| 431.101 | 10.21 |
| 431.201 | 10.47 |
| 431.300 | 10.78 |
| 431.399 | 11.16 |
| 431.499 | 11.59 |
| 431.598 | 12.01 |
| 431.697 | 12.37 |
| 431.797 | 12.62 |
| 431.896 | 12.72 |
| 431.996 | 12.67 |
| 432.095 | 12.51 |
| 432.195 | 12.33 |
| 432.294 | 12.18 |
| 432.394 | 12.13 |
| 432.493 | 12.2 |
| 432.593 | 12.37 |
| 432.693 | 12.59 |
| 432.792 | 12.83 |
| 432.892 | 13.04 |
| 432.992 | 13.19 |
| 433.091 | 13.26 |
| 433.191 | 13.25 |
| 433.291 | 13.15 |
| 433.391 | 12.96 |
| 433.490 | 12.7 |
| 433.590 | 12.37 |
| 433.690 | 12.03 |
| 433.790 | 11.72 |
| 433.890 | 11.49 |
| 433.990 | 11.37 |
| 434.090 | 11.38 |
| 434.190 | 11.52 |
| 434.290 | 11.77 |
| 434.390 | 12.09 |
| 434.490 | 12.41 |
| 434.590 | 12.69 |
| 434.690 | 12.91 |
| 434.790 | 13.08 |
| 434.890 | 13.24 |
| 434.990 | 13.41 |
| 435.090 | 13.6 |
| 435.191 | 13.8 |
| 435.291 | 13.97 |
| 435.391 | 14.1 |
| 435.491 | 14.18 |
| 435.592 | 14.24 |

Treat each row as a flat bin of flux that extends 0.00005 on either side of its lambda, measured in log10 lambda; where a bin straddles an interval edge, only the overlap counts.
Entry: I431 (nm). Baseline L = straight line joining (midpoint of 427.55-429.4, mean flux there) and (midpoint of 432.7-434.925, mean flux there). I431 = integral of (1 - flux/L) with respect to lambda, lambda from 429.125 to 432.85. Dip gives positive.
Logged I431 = 0.379 nm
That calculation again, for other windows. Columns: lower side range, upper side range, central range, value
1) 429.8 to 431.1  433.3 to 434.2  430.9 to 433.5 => -0.396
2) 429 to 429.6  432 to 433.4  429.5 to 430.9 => 0.242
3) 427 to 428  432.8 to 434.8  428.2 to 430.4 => 0.418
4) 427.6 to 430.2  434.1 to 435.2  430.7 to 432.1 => 0.025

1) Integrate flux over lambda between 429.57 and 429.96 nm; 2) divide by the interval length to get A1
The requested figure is 9.12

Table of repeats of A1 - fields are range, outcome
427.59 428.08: 11.8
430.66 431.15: 9.67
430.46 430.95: 9.01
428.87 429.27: 10.3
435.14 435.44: 13.9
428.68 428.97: 10.5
